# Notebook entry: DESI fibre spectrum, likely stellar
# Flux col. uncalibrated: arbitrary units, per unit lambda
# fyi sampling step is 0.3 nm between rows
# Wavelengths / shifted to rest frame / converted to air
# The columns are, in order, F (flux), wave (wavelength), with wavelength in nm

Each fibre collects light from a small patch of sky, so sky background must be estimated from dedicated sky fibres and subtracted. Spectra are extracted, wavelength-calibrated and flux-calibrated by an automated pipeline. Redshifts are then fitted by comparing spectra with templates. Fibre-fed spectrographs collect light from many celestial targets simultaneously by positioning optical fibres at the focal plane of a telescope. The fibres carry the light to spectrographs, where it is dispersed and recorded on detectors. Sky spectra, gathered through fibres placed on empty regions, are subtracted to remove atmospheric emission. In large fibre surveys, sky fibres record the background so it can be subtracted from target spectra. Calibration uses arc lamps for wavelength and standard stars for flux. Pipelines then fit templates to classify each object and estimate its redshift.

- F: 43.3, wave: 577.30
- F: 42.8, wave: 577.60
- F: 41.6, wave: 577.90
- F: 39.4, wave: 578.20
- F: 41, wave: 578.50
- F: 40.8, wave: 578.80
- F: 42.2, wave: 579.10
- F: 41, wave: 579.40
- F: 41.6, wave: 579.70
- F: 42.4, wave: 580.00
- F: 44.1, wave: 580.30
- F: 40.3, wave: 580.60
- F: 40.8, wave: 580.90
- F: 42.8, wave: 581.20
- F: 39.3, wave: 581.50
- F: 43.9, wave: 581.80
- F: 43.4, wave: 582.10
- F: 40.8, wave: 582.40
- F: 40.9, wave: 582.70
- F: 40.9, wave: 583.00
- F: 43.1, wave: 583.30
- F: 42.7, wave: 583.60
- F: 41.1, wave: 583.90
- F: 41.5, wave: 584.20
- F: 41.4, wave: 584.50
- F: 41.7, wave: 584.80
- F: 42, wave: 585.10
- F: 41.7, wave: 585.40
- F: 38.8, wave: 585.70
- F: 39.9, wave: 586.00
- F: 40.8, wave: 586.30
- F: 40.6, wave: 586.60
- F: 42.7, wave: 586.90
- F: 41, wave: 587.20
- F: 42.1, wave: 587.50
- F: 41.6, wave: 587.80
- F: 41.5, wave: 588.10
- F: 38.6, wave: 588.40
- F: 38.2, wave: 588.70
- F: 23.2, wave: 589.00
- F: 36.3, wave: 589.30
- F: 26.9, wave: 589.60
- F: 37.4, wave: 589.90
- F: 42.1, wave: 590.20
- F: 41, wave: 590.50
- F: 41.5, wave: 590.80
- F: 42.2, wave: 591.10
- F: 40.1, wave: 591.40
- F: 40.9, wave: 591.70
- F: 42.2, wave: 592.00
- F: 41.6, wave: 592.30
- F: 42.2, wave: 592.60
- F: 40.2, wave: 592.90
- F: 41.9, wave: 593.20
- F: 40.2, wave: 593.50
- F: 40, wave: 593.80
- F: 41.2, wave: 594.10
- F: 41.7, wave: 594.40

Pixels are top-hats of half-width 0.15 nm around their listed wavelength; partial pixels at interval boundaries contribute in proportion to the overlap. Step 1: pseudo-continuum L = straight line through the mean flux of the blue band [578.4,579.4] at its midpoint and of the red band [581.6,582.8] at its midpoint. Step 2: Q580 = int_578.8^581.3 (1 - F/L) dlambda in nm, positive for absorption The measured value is -0.01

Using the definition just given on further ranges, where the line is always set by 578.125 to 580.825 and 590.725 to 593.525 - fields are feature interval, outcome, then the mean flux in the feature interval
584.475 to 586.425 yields 0.025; 40.9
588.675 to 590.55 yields 0.312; 34.5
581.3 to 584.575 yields -0.025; 41.8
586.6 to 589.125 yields 0.153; 38.9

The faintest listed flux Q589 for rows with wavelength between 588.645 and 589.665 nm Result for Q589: 23.2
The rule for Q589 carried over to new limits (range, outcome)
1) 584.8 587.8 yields 38.8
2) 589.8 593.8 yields 37.4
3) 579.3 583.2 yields 39.3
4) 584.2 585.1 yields 41.4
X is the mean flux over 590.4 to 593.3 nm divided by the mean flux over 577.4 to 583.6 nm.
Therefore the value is 0.99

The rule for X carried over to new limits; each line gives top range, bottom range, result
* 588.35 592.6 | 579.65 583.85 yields 0.91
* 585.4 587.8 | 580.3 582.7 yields 0.98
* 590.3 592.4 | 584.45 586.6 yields 1.01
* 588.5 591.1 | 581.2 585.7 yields 0.87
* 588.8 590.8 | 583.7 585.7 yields 0.85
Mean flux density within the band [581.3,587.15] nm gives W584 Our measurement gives 41.4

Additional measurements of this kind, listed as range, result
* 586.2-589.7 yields 37.9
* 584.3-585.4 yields 41.7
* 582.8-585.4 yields 41.8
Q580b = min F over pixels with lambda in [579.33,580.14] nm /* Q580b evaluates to 41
